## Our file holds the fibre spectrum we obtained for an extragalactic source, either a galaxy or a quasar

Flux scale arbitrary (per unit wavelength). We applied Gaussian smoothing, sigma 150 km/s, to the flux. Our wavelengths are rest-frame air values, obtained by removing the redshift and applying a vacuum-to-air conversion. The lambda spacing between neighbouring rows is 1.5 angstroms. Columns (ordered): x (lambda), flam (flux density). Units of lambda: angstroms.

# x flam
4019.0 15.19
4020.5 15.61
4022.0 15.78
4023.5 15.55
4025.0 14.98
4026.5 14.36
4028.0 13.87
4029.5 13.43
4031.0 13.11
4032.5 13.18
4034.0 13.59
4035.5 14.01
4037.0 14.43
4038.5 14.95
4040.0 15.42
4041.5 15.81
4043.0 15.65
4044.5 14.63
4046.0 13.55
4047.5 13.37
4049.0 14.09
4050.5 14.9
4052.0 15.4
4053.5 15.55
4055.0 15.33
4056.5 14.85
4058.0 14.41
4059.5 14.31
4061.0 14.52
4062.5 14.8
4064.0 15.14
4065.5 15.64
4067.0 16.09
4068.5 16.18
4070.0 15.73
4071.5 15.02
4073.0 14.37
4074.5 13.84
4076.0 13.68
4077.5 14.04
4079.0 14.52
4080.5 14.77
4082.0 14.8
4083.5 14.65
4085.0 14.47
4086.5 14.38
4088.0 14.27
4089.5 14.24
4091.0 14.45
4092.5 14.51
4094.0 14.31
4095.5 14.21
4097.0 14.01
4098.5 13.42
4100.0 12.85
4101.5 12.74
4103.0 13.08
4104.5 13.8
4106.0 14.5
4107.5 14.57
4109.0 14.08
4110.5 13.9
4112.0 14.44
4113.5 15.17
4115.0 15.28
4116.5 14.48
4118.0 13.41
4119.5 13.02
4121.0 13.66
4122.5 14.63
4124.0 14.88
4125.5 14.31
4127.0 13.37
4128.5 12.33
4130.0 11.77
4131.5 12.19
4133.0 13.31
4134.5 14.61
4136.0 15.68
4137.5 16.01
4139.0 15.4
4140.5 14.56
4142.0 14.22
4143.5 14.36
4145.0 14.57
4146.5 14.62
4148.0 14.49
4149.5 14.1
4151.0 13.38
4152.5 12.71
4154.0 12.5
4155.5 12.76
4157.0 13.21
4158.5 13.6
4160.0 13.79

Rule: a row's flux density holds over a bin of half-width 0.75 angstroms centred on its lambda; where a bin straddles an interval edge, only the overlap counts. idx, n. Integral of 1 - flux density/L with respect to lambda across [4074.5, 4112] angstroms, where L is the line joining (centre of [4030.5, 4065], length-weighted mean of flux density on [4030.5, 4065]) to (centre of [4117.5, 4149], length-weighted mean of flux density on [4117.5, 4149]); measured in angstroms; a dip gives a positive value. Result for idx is 0.6 angstroms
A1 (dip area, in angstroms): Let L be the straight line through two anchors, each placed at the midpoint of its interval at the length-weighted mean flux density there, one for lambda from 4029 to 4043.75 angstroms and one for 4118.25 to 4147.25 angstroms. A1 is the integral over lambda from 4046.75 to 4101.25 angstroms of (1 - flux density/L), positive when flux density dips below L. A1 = -1.2 angstroms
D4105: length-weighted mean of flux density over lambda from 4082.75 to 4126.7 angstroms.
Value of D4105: 14.1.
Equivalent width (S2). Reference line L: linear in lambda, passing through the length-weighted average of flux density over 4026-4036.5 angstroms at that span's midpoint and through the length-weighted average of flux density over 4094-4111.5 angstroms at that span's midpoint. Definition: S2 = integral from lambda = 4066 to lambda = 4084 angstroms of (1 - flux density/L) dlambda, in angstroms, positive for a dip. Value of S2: -1.4 angstroms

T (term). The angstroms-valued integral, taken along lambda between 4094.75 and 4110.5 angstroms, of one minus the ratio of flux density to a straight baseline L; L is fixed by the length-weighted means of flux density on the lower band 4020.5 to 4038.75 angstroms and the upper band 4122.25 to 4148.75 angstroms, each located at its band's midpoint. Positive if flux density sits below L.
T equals 0.53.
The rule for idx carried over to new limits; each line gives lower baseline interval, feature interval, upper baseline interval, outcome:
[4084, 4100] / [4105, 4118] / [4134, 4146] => 0.0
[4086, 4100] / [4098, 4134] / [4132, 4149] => 1.7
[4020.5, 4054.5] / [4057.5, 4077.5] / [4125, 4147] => -0.6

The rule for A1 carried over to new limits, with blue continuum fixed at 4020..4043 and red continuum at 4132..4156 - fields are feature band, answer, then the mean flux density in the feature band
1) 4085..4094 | 0.00 angstroms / 14.4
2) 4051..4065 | -0.44 angstroms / 14.9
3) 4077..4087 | -0.09 angstroms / 14.5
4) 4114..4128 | 0.17 angstroms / 14.1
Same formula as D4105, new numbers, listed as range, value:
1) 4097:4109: 13.6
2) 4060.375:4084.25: 14.9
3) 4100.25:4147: 14.1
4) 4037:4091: 14.8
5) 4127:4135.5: 13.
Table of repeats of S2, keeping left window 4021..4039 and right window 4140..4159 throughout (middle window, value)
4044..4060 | -0.5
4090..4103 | 0.2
